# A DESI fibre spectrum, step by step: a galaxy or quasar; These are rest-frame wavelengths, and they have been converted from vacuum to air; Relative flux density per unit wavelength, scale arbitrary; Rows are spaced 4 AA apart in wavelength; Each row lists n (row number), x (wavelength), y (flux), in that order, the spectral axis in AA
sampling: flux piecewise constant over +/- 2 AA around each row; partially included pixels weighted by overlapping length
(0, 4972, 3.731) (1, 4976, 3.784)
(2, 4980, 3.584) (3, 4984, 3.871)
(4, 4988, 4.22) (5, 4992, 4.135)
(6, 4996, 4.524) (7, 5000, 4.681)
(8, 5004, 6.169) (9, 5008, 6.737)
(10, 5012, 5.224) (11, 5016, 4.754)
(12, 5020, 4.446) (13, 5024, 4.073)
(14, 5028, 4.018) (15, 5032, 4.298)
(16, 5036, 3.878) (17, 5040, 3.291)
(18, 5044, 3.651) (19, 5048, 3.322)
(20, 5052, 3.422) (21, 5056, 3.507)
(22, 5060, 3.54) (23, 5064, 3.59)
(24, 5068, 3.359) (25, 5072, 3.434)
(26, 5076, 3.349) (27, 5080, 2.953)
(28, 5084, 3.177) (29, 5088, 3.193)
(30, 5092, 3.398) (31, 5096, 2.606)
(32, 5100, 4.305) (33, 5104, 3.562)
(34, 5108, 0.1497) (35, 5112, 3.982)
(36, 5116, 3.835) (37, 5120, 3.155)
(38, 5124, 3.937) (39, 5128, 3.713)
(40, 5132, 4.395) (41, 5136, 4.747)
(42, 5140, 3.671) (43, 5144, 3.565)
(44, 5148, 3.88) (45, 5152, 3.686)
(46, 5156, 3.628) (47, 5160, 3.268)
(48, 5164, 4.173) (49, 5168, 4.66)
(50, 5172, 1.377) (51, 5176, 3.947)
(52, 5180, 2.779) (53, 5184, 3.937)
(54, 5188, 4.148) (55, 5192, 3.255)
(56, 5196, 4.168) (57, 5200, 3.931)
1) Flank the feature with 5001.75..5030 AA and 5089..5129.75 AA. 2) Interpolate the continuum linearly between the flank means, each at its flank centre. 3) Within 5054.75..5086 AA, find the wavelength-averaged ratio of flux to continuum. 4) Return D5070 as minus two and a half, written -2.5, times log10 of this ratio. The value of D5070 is 0.19 mag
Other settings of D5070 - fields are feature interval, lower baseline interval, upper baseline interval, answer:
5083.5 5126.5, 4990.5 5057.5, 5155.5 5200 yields 0.22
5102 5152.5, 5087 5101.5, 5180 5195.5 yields -0.02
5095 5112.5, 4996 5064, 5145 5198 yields 0.35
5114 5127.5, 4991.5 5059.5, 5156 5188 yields 0.04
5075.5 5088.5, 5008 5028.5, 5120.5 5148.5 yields 0.34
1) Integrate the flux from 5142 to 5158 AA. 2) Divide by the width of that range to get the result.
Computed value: 3.69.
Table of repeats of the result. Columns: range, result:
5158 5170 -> 4.03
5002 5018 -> 5.72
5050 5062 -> 3.49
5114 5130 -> 3.66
